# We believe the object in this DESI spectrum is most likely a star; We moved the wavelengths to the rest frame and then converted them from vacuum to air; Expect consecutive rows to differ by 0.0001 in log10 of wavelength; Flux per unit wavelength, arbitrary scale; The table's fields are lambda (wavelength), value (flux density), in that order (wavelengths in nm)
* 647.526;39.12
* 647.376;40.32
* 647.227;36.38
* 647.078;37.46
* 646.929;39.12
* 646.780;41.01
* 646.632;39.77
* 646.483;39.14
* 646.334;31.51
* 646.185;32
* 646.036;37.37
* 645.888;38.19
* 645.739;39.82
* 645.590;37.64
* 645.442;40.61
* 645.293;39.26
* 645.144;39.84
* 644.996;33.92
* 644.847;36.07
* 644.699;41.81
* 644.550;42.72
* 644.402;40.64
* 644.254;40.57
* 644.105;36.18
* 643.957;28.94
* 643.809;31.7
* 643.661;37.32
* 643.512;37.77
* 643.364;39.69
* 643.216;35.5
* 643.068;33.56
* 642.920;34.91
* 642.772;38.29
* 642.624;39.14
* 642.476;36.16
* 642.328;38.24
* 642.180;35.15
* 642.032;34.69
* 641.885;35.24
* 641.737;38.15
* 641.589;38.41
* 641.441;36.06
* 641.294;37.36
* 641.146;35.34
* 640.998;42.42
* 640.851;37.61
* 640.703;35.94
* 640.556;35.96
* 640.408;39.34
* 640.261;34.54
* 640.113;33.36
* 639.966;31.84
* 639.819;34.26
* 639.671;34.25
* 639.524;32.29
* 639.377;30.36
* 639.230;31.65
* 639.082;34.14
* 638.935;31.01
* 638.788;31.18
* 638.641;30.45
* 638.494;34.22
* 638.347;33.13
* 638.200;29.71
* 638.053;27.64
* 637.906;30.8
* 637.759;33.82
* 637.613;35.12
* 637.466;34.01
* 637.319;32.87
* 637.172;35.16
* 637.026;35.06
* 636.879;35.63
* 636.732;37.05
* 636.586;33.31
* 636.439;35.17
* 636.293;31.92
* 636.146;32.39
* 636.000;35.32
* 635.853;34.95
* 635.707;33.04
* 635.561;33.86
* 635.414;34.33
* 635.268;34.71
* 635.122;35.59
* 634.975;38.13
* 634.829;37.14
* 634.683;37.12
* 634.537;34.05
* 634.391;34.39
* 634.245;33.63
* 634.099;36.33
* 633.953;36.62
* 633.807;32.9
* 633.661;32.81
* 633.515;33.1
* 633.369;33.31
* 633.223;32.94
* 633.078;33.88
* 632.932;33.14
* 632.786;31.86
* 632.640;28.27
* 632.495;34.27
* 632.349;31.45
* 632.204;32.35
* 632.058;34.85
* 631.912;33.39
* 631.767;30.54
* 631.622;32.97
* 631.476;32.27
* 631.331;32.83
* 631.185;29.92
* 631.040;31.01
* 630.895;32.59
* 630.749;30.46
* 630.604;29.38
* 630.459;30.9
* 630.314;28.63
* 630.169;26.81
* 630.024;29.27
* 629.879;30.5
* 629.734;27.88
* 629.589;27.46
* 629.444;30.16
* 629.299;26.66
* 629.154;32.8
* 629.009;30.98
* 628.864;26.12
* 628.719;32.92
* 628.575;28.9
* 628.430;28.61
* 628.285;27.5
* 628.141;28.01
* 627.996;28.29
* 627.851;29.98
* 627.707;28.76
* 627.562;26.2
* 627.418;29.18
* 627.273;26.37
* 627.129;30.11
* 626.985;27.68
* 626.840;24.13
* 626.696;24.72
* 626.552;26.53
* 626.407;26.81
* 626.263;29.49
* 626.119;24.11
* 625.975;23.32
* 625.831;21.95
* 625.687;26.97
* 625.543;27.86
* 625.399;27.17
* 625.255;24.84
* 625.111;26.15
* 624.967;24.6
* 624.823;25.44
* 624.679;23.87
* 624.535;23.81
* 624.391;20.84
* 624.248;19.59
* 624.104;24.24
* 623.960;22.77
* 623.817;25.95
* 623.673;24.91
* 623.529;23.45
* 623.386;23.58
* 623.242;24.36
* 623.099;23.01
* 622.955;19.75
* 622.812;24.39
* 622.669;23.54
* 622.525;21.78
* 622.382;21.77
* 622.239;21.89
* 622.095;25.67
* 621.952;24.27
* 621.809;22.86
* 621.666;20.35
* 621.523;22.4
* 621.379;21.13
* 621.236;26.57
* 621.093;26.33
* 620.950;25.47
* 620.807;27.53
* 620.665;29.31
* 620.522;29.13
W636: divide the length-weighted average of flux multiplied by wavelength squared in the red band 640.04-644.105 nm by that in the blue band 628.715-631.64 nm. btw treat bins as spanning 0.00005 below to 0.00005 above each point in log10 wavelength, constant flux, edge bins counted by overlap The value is 1.26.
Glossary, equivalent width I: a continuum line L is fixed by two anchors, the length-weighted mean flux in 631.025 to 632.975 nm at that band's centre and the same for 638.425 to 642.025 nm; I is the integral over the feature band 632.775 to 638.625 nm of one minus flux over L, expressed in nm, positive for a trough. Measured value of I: -0.12 nm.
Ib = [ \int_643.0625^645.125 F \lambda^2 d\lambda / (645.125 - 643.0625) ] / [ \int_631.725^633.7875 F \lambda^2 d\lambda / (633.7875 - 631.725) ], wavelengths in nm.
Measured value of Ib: 1.2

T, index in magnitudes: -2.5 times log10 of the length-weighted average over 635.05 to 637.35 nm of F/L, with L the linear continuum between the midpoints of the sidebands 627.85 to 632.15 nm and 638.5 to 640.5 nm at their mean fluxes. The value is -0.08 mag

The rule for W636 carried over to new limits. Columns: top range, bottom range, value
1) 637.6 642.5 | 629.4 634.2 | 1.11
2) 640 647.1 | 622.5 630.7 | 1.48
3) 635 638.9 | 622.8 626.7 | 1.42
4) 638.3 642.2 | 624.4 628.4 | 1.38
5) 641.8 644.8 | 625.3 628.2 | 1.45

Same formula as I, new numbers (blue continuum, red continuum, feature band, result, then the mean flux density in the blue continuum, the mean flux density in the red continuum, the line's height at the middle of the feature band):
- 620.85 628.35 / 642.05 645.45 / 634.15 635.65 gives -0.180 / 24.9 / 37.2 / 31.5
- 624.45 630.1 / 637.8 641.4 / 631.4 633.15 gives -0.147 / 27.3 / 33.7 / 29.9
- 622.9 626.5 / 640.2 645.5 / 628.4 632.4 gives -0.289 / 24.4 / 37.2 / 28.4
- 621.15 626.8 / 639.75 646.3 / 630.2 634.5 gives -0.395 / 24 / 36.9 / 29.7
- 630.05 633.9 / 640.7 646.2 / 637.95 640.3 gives 0.210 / 31.8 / 37.3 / 35.2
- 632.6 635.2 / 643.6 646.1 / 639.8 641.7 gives 0.003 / 34.2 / 37.8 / 36.5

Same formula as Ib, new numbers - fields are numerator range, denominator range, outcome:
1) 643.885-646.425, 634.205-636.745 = 1.11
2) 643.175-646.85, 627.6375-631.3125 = 1.34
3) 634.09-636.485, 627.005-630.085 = 1.23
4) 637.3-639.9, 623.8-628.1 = 1.30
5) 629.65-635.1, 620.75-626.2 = 1.40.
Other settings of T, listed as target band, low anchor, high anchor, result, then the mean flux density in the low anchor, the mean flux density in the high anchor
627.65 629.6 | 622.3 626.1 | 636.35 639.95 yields -0.09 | 23.8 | 33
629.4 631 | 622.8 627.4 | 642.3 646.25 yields -0.05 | 24.8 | 37.3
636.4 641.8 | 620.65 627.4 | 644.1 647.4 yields 0.00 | 24.5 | 38.3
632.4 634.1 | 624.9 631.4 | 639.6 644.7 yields -0.06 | 28.1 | 36.6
